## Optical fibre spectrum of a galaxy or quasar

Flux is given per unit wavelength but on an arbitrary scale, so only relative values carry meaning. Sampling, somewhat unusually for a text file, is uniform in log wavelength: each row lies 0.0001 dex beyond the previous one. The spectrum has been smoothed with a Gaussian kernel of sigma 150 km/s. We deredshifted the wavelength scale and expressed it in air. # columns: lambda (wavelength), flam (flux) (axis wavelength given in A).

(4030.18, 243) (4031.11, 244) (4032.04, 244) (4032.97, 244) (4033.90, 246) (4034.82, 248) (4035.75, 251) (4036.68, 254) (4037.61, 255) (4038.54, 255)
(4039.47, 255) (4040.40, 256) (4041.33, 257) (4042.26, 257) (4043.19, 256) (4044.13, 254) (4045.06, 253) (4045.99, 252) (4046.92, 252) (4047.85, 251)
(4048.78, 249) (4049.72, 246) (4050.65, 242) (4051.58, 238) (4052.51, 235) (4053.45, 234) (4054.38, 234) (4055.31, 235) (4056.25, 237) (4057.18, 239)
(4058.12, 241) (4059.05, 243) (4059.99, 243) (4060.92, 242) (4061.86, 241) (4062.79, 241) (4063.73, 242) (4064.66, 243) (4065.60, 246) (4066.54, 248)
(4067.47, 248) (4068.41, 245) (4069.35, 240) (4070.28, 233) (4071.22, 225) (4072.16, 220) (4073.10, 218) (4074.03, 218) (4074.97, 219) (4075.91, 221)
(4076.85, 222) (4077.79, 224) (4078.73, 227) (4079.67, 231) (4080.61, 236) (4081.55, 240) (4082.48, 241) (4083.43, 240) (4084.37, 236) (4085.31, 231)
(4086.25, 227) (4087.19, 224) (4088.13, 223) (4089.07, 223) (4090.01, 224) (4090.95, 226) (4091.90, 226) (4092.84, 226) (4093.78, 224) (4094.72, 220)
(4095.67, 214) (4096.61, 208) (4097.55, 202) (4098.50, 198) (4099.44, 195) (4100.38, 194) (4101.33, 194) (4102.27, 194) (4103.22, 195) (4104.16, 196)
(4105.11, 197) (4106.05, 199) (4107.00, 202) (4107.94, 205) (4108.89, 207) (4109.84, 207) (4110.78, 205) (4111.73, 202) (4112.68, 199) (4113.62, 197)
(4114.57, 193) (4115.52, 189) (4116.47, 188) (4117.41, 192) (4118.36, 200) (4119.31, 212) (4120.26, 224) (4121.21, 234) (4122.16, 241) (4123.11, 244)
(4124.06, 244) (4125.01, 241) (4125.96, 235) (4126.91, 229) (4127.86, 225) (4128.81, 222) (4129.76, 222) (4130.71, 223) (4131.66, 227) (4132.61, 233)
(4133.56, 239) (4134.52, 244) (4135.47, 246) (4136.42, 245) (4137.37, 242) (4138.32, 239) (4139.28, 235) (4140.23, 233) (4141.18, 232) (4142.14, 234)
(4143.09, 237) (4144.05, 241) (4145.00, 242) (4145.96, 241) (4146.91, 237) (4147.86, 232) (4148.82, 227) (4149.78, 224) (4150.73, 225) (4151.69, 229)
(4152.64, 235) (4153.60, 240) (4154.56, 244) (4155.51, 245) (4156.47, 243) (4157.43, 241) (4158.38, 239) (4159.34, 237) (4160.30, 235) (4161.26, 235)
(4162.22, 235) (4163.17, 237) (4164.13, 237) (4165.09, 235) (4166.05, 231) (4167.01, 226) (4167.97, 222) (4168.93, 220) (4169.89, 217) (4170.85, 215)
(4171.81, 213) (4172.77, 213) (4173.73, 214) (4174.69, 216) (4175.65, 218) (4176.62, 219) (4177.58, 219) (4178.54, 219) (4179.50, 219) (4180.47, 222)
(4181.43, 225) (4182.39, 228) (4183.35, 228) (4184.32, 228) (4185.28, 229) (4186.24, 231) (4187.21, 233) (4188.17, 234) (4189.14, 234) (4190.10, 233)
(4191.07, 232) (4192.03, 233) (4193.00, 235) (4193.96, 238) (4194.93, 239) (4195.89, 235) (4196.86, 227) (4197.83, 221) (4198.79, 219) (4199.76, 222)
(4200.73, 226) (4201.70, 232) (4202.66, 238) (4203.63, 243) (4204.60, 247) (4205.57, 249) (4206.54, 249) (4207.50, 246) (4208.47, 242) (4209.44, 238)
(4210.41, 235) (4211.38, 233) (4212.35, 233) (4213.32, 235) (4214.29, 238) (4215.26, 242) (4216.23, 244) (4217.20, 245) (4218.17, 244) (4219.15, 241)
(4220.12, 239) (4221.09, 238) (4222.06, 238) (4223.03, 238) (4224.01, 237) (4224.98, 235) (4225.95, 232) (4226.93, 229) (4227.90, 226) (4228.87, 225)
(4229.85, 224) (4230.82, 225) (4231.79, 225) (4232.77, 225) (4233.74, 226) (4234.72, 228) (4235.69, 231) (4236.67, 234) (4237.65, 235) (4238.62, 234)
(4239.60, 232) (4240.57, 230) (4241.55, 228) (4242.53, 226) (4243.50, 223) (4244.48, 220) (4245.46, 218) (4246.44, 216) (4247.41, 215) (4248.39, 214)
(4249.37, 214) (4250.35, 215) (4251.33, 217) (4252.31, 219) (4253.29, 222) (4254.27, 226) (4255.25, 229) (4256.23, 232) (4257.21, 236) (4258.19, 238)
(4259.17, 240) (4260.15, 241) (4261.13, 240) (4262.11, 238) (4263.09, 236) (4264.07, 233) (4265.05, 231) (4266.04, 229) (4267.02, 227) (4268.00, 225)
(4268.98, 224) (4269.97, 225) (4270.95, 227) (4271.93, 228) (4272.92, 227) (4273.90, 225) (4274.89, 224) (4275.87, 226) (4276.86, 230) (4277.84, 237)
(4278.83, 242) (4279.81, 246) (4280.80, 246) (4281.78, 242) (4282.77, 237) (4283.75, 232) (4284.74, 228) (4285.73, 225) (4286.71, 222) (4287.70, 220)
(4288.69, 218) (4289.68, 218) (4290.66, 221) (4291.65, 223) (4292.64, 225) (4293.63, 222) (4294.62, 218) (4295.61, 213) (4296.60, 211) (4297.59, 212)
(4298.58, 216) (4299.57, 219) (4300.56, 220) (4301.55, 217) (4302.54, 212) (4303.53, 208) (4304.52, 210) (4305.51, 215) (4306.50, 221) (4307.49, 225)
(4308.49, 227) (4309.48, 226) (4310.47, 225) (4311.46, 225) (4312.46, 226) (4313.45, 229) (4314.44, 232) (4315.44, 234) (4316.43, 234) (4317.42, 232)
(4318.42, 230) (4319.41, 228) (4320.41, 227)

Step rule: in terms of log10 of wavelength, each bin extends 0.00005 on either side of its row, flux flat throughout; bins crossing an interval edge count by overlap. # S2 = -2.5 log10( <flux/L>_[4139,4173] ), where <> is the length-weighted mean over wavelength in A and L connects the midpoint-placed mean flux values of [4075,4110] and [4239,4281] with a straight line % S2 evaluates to -0.056 mag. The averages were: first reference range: 216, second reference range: 228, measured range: 232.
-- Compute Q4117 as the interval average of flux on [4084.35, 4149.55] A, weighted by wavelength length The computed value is 220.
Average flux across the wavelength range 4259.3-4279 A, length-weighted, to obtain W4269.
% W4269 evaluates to 231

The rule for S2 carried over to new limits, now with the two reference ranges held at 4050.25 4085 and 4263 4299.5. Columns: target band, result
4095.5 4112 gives 0.17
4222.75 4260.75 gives 0.00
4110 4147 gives 0.03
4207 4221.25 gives -0.05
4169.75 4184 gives 0.06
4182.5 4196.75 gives -0.01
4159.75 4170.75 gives 0.01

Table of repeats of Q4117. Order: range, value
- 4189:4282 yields 232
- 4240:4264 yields 227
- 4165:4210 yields 229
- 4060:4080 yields 233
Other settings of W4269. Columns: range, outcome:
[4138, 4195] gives 230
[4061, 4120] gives 218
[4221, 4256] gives 226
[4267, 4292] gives 229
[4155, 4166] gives 238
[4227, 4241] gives 229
